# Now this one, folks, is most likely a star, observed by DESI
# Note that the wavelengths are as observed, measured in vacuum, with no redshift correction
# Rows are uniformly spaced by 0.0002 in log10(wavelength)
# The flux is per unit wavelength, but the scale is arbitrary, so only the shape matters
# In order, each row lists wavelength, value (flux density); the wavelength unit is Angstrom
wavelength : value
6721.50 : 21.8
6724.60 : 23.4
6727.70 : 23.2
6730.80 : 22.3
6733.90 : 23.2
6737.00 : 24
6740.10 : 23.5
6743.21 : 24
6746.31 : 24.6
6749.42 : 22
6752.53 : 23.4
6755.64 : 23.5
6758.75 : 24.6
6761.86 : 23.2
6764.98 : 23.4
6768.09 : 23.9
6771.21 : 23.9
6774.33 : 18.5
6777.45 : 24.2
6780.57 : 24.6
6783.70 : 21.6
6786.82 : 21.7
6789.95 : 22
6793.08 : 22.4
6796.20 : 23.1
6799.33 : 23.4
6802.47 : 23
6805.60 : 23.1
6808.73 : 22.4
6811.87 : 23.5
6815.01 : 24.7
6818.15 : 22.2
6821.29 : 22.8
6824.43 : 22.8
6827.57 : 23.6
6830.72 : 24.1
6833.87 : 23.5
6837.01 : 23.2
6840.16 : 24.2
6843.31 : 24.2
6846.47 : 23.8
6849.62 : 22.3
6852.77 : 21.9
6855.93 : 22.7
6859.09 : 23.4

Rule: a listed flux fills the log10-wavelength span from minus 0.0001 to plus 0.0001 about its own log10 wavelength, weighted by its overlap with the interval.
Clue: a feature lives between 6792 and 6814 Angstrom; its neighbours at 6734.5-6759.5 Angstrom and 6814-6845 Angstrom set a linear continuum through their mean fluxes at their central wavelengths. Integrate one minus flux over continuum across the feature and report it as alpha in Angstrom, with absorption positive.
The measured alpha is 0.5 Angstrom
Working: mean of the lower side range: 23.7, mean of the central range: 23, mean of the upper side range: 23.5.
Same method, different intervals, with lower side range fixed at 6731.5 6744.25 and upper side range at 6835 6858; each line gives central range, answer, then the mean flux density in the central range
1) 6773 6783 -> 0.42 Angstrom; 22.4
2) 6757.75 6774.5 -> 0.18 Angstrom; 23.2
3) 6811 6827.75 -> 0.05 Angstrom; 23.2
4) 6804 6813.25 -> 0.13 Angstrom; 23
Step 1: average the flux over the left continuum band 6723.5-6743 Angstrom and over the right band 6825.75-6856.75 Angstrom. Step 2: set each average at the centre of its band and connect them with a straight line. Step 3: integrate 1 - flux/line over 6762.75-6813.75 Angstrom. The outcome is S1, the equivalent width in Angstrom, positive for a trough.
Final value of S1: 1.1 Angstrom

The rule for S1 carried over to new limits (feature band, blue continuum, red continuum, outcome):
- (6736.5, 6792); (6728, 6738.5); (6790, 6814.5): -0.06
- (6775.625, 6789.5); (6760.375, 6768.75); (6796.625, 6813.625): 0.26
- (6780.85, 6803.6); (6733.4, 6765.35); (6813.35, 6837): 0.88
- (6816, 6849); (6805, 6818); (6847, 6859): -0.71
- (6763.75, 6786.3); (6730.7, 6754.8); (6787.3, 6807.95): 0.23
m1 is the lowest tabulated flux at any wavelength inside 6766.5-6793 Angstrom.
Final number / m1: 18.5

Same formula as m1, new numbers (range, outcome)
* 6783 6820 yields 21.6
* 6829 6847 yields 23.2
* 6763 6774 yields 23.4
